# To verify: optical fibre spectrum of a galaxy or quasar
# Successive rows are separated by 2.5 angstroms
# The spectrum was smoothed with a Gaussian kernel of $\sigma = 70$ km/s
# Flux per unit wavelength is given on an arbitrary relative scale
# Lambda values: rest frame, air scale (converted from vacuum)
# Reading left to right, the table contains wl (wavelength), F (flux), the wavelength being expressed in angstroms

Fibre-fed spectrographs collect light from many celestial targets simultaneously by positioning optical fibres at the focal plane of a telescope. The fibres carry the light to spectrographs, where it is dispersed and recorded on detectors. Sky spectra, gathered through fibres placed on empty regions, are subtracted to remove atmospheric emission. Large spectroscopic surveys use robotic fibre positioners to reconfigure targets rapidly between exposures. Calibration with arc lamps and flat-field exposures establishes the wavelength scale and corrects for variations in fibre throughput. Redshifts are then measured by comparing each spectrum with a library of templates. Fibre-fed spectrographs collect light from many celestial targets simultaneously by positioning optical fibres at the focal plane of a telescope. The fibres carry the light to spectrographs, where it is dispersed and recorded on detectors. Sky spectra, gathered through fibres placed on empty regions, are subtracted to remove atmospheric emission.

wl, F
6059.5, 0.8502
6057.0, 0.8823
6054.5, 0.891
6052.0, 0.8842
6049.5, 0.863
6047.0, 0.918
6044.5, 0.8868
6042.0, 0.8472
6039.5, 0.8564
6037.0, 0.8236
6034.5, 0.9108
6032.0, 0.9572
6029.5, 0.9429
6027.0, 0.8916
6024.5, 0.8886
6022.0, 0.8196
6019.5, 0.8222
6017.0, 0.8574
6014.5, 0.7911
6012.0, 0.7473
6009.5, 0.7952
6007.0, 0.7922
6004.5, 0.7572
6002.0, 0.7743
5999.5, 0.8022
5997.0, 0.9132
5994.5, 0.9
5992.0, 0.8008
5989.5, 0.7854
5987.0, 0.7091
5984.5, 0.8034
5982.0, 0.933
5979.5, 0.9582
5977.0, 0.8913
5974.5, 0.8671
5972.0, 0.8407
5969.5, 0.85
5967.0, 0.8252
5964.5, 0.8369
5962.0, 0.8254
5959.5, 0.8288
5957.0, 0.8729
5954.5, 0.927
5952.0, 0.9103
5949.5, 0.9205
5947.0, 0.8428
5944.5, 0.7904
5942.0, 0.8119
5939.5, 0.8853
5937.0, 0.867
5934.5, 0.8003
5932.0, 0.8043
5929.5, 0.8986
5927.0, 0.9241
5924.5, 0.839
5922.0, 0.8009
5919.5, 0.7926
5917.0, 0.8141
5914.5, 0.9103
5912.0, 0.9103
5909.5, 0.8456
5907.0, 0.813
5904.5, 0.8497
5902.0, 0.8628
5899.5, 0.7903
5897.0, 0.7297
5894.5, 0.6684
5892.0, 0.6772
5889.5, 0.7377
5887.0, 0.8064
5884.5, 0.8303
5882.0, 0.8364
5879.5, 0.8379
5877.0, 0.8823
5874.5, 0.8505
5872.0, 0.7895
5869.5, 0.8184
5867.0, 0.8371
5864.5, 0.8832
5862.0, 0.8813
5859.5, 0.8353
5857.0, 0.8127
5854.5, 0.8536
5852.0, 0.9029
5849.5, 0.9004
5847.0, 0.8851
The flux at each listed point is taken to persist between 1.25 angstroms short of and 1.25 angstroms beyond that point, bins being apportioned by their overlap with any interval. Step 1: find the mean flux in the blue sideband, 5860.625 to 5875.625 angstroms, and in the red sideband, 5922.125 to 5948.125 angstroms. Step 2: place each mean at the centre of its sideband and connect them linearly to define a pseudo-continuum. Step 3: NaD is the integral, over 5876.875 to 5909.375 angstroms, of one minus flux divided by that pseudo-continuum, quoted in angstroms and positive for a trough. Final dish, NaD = 2.0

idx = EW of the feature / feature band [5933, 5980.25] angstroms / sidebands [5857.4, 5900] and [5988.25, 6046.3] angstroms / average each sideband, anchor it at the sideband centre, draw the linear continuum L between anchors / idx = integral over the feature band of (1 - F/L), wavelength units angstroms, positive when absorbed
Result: -1.9 angstroms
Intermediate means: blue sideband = 0.806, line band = 0.859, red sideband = 0.843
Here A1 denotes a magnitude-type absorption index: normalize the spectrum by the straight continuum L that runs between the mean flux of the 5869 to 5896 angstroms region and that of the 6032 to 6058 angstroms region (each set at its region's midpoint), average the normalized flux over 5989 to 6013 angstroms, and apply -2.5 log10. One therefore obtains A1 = 0.06 mag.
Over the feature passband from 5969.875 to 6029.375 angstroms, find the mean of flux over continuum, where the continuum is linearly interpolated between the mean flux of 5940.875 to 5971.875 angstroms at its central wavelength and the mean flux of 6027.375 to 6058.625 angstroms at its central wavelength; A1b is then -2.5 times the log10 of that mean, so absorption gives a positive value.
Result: 0.05 mag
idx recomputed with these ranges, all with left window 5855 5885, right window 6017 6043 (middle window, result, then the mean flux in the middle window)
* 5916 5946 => 0.66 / 0.836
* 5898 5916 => -0.06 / 0.852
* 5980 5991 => 0.61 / 0.818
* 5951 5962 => -0.22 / 0.877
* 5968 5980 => -0.16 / 0.875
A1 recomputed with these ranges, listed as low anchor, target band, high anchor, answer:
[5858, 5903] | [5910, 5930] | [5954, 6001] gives -0.044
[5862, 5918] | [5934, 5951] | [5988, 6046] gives -0.026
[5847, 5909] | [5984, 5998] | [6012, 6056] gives 0.051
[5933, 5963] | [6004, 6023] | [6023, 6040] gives 0.115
